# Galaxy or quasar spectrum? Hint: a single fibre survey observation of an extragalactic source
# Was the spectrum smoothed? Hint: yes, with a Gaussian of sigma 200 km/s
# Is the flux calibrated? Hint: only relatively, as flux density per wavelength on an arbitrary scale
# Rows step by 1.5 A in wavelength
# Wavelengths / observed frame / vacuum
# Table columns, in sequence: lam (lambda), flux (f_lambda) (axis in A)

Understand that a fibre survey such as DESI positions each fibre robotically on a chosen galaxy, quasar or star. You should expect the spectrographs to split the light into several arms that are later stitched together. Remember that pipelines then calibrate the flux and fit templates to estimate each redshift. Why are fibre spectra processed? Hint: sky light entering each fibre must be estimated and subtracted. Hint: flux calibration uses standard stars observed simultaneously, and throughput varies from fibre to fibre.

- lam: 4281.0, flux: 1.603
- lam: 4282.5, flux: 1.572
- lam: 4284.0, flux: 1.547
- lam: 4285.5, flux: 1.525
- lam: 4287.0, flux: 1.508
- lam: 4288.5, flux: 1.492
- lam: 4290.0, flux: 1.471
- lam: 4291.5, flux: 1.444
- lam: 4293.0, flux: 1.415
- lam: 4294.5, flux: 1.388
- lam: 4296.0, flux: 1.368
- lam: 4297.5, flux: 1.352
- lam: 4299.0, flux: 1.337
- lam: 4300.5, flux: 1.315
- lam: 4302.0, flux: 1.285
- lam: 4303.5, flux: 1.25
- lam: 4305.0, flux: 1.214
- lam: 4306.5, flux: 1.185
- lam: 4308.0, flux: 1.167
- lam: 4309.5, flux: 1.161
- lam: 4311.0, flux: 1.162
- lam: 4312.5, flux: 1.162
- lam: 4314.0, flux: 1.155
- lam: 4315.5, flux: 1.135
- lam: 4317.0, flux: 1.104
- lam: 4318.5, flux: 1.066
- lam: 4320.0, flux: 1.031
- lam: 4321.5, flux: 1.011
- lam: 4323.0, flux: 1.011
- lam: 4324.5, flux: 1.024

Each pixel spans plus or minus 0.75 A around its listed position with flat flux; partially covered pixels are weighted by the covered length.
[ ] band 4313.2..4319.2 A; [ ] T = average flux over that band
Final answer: 1.12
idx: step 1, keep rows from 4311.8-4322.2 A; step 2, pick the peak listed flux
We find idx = 1.162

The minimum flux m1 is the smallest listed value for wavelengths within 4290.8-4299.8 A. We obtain 1.337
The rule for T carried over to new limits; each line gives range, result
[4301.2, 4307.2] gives 1.23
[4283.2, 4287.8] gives 1.53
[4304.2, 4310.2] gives 1.18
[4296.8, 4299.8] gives 1.34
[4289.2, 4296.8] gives 1.42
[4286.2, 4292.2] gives 1.48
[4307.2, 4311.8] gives 1.16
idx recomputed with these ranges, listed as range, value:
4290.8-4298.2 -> 1.444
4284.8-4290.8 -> 1.525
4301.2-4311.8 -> 1.285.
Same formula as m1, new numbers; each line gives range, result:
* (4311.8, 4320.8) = 1.031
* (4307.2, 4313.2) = 1.161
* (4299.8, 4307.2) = 1.185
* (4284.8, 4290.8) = 1.471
